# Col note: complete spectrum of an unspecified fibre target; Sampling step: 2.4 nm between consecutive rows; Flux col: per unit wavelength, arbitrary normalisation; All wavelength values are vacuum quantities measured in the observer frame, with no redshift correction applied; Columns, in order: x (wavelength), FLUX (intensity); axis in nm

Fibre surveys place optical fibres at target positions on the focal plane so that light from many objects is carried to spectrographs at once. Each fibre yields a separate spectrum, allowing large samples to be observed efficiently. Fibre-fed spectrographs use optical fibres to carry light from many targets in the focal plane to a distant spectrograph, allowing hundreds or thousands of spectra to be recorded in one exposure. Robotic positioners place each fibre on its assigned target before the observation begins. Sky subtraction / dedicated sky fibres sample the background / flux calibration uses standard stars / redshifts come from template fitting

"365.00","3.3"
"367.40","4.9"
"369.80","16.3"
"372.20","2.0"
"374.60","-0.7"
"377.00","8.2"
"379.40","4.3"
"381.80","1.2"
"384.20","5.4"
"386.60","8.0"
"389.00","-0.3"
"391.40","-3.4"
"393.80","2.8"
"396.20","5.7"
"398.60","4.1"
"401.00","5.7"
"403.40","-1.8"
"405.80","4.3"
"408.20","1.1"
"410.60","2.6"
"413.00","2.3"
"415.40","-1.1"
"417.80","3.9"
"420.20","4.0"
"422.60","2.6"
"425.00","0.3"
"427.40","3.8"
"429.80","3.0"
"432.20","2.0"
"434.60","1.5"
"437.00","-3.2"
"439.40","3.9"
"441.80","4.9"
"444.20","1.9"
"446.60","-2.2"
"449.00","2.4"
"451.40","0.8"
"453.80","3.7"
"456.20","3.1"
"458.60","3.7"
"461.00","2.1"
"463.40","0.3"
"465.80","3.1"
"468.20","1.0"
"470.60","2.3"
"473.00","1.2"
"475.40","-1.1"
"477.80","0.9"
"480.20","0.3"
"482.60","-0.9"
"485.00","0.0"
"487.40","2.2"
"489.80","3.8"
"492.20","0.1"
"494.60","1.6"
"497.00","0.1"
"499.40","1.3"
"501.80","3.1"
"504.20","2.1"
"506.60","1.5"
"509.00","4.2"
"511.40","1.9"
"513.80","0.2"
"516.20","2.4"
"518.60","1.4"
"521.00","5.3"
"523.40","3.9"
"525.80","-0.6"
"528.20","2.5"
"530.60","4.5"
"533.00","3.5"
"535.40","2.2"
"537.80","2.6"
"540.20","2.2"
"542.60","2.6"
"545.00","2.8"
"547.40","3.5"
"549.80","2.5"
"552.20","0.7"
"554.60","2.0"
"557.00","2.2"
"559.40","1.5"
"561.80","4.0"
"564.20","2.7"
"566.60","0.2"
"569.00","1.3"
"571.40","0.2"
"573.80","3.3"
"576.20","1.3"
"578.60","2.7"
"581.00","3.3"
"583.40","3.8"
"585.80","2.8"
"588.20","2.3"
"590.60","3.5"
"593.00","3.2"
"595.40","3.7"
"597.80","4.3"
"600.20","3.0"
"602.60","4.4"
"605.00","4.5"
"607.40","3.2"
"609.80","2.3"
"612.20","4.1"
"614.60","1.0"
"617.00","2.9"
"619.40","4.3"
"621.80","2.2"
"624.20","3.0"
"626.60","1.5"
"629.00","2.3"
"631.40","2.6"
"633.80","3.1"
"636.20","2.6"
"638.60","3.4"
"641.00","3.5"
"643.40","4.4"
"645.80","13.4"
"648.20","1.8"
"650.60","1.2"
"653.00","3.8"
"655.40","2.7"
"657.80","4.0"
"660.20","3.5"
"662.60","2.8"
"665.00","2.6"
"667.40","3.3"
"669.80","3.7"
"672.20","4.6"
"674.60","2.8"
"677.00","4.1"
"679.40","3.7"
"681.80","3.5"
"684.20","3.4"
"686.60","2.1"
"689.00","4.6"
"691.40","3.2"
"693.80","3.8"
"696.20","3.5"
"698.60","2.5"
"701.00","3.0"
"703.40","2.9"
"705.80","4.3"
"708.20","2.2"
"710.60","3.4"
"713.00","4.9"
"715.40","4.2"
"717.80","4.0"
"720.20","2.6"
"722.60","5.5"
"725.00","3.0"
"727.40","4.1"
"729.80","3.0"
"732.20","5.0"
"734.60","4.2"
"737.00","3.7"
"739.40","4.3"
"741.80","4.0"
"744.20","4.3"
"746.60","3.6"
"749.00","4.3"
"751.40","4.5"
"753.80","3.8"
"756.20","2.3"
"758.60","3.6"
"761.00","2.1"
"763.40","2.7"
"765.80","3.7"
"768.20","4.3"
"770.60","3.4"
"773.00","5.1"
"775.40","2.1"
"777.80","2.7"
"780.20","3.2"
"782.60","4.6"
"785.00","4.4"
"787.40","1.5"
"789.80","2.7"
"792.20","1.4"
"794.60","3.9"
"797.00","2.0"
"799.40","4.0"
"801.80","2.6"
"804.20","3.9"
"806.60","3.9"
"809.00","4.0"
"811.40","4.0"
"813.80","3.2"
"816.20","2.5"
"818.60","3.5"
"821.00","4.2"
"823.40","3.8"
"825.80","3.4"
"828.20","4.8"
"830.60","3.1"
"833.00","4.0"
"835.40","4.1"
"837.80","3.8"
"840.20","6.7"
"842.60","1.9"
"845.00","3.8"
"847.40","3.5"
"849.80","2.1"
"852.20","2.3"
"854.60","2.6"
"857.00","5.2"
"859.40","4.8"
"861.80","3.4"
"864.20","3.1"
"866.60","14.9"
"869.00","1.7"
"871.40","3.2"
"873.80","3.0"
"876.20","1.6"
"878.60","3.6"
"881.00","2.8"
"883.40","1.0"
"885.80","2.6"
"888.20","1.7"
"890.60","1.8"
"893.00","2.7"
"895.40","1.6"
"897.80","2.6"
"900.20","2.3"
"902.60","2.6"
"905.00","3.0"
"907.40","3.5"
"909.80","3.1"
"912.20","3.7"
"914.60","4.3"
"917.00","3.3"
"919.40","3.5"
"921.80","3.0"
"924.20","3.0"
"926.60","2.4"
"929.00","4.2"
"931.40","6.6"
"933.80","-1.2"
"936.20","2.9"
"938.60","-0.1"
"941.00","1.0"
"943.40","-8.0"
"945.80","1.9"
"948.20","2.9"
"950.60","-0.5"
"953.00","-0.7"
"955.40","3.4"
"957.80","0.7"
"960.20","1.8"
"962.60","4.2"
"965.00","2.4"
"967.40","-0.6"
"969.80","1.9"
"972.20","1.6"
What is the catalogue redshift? 0.73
